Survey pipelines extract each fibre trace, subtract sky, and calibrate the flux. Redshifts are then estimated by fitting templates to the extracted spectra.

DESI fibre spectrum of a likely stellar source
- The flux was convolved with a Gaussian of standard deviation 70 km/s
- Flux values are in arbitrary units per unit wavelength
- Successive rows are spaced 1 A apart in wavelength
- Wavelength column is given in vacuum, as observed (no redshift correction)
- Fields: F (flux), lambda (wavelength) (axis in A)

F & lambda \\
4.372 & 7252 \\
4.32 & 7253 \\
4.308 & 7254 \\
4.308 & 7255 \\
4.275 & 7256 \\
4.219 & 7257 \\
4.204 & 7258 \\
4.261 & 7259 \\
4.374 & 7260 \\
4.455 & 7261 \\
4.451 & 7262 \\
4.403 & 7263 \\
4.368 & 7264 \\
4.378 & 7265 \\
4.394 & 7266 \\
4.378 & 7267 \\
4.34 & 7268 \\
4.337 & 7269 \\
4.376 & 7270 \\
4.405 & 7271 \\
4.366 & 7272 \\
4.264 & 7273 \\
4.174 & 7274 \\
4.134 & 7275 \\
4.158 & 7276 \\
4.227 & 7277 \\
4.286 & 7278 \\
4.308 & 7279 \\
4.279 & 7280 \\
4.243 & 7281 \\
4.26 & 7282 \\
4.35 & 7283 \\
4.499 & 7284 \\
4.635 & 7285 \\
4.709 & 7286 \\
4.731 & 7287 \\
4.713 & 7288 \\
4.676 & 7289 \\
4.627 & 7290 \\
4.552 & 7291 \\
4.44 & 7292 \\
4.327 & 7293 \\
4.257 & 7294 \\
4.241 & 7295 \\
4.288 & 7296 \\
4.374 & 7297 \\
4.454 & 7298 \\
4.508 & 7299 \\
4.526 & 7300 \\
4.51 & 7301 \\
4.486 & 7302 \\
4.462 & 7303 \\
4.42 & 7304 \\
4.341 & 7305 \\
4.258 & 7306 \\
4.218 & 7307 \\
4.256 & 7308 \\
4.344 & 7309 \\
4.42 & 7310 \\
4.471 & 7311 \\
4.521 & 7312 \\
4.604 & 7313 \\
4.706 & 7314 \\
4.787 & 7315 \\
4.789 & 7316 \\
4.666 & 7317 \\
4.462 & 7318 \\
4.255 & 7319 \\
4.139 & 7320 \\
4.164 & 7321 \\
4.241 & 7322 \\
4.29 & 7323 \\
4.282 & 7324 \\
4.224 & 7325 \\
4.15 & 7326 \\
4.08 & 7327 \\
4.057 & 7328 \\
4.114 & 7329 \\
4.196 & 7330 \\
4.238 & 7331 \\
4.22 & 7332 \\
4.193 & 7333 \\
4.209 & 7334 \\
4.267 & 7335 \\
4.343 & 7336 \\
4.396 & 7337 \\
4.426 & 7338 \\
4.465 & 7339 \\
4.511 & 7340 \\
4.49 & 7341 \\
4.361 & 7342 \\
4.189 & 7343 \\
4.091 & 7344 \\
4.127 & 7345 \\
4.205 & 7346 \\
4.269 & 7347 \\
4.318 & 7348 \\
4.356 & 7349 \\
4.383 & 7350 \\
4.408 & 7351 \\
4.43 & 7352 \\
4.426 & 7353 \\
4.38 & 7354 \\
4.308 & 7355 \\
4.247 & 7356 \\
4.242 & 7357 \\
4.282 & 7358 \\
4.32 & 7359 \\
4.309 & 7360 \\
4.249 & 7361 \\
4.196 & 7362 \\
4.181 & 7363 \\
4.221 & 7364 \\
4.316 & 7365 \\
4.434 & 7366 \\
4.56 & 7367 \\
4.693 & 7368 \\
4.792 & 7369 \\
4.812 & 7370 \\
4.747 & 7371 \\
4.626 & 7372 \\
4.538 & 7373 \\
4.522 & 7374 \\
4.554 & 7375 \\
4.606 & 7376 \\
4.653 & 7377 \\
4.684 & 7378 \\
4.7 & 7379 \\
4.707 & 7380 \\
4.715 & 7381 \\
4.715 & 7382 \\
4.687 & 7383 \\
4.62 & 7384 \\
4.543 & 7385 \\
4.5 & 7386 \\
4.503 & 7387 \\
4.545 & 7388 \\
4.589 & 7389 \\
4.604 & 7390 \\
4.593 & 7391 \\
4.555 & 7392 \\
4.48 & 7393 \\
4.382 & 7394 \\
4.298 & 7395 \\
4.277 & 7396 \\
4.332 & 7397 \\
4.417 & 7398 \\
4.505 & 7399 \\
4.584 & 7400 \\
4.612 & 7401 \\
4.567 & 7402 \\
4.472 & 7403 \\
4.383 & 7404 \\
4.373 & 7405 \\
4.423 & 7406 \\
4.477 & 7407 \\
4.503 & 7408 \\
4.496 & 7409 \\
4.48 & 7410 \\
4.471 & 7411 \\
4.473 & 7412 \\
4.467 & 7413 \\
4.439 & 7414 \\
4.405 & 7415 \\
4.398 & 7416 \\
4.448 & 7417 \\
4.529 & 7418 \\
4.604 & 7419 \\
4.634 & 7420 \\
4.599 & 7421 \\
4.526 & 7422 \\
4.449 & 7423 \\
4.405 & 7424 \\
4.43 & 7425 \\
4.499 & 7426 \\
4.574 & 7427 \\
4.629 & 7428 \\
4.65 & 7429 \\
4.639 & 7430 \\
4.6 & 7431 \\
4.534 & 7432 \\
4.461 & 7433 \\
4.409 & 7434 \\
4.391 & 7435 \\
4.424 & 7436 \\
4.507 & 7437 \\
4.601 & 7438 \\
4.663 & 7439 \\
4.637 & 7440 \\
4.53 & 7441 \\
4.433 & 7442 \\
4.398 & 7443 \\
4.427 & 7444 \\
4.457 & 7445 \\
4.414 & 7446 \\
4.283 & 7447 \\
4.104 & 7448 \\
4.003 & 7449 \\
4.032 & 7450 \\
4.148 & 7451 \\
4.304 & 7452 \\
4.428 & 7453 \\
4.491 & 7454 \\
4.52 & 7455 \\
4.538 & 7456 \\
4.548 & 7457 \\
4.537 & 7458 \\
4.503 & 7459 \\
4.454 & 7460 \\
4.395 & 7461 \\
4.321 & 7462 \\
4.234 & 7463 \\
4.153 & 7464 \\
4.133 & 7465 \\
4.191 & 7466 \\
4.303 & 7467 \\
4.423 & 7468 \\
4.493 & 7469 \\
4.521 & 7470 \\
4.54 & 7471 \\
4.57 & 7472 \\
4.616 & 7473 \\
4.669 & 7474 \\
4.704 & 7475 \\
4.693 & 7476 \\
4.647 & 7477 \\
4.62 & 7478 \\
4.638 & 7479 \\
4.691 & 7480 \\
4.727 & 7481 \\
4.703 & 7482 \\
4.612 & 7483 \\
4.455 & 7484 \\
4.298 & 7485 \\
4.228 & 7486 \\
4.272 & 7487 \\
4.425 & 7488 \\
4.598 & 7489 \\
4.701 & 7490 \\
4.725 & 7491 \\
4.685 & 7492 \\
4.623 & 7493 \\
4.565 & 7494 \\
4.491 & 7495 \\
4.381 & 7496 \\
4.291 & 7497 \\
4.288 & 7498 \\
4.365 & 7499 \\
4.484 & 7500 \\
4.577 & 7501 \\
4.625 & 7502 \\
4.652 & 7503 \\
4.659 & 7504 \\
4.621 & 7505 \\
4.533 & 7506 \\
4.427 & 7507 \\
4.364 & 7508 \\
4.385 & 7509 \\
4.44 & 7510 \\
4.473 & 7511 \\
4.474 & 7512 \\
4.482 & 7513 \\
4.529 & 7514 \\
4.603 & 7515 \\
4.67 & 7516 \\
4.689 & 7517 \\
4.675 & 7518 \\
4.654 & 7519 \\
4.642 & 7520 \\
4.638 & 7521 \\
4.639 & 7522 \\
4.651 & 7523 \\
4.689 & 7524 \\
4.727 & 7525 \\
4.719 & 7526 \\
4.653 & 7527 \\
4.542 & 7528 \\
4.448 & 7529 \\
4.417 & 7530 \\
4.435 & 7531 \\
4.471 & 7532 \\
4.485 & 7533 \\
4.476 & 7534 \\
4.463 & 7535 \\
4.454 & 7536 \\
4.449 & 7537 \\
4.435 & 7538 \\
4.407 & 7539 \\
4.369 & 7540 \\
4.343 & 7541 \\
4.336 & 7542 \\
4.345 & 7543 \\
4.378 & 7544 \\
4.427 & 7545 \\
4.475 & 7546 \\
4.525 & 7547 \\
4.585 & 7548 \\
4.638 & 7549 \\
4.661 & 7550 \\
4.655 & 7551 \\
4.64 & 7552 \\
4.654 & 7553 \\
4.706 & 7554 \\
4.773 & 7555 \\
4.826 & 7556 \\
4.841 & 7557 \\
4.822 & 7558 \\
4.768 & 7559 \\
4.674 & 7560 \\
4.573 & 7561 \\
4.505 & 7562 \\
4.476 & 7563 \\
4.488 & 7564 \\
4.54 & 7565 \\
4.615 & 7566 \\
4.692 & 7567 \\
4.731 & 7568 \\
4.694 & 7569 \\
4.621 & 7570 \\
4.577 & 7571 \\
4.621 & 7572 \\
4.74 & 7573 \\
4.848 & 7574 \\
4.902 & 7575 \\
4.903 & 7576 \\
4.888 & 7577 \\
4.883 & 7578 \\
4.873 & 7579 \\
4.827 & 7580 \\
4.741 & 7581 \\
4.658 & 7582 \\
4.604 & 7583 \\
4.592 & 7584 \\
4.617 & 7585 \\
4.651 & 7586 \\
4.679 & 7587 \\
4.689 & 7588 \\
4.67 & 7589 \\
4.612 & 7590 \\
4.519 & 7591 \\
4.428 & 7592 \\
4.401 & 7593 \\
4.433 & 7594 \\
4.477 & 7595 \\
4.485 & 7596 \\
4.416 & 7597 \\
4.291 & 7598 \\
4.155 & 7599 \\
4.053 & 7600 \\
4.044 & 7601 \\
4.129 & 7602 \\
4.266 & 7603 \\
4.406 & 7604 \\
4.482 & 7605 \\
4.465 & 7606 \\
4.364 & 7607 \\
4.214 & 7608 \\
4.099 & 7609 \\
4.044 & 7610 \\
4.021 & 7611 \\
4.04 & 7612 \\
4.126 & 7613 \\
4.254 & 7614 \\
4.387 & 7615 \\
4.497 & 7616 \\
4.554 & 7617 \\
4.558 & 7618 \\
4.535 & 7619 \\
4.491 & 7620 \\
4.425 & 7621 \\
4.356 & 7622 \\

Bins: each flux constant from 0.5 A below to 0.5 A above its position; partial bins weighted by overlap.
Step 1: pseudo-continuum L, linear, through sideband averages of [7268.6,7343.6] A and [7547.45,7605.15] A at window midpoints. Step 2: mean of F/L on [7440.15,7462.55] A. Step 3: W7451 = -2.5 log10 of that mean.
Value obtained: 0.03 mag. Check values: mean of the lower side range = 4.37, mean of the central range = 4.38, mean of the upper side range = 4.6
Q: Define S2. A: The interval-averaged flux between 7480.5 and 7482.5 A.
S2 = 4.71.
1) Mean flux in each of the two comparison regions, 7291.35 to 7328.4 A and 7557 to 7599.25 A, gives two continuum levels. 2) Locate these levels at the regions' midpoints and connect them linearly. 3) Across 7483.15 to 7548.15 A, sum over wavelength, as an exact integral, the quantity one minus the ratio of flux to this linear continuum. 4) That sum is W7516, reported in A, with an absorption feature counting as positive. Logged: 0.9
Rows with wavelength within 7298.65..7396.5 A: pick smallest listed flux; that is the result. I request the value 4.057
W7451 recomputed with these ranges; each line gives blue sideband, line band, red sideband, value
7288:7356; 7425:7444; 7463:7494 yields -0.01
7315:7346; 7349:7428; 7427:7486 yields -0.03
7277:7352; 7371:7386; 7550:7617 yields -0.05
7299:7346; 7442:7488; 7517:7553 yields 0.01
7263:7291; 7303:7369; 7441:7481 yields 0.02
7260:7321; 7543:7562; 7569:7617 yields -0.04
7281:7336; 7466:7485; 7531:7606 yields -0.02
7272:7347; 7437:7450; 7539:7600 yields 0.02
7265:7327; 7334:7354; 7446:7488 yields 0.02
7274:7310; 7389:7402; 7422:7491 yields -0.01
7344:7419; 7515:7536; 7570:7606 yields -0.01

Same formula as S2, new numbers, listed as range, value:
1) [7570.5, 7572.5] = 4.6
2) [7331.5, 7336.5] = 4.25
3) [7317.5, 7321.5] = 4.25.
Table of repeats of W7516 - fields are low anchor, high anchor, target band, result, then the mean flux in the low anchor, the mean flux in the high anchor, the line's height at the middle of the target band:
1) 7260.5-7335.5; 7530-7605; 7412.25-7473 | 0.43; 4.37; 4.56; 4.47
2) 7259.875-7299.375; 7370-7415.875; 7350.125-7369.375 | 0.54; 4.39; 4.53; 4.49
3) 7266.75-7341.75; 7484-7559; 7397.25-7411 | -0.09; 4.37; 4.54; 4.45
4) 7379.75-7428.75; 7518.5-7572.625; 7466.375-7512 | 0.21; 4.51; 4.58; 4.55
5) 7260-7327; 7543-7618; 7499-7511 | -0.05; 4.4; 4.53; 4.5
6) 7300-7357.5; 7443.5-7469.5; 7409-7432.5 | -0.95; 4.34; 4.34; 4.34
